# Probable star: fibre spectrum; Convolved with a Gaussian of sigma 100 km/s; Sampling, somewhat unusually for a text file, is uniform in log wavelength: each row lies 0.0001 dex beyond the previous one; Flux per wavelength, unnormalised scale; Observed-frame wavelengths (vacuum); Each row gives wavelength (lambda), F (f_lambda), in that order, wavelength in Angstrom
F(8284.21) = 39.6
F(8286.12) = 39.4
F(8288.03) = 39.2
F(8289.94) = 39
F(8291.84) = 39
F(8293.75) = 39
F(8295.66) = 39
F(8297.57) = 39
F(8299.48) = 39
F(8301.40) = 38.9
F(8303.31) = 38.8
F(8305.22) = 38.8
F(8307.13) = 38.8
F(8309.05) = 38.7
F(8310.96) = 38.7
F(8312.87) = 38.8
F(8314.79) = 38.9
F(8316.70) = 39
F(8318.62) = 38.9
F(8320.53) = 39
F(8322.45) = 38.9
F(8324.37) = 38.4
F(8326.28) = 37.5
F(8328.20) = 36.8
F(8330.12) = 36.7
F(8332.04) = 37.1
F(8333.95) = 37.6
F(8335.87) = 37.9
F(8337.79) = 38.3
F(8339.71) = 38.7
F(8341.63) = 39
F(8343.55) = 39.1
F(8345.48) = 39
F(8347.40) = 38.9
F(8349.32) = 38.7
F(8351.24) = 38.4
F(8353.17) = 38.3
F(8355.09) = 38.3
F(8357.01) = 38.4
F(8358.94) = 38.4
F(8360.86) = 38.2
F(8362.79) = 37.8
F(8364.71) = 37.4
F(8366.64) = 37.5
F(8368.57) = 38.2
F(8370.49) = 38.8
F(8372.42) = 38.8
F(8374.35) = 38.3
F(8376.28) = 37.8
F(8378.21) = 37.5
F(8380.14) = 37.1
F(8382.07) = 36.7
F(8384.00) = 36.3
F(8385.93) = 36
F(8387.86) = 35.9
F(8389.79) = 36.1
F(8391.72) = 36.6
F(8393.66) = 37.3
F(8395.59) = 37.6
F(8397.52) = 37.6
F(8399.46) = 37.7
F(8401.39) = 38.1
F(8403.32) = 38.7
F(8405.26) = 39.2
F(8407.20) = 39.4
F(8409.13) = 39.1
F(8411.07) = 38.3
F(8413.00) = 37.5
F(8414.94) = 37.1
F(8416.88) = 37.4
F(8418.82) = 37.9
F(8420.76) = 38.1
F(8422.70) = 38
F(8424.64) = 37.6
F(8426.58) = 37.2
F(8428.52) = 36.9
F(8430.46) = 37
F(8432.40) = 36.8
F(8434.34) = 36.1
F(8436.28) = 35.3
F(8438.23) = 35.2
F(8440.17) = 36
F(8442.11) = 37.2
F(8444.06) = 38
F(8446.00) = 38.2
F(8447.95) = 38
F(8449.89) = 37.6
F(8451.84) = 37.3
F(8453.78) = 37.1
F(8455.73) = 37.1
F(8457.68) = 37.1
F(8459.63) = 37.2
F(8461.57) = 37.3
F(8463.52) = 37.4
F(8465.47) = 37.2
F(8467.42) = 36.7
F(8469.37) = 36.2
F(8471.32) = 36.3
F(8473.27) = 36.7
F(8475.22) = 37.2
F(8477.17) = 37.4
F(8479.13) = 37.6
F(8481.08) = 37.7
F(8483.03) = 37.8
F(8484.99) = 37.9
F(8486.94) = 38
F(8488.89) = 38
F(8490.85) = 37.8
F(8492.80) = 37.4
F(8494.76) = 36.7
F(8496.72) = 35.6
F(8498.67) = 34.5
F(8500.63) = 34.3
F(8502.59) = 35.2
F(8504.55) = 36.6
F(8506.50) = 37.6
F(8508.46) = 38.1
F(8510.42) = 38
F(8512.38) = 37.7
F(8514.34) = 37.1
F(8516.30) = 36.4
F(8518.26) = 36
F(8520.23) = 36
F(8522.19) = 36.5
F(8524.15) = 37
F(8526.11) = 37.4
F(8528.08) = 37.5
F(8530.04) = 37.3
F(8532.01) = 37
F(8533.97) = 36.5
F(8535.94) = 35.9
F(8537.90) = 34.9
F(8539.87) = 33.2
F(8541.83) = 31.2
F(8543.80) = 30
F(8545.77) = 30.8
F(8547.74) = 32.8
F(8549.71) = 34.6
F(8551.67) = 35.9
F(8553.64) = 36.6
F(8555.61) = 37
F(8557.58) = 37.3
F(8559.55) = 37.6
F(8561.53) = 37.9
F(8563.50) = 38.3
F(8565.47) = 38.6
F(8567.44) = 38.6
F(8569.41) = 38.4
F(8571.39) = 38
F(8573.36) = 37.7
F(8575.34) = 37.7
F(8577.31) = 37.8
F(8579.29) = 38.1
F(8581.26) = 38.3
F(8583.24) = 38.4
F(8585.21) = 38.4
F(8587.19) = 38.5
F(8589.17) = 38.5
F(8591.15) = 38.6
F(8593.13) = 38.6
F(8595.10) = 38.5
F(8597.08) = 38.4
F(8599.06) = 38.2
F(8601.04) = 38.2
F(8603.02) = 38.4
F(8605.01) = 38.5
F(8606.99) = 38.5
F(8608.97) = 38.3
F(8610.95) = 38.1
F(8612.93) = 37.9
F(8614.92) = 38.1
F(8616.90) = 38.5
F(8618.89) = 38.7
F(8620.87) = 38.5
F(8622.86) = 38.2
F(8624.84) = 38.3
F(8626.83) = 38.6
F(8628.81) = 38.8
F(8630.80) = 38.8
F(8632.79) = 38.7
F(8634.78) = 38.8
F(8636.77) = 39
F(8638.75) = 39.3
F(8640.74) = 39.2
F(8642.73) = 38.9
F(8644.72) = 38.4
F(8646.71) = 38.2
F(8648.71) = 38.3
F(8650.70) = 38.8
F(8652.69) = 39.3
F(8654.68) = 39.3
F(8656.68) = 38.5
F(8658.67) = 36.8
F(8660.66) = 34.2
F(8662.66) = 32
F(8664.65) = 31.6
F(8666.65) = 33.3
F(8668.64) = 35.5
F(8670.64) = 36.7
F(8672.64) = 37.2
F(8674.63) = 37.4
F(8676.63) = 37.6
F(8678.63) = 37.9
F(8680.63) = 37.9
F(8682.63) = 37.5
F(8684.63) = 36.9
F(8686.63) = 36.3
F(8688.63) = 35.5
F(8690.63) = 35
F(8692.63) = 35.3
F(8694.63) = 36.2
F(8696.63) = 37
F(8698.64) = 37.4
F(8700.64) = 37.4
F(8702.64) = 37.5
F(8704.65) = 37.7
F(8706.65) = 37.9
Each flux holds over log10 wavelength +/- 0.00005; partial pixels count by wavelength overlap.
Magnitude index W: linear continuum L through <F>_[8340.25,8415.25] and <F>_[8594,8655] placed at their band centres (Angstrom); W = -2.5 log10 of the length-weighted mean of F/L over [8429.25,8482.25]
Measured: 0.03 mag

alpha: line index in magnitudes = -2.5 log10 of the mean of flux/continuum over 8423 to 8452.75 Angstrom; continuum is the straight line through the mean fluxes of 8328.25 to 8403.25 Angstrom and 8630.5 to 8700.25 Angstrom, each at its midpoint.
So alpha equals 0.02 mag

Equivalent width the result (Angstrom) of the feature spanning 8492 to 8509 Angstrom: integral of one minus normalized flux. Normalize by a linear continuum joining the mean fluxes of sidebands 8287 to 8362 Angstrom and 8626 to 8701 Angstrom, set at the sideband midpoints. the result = 0.8 Angstrom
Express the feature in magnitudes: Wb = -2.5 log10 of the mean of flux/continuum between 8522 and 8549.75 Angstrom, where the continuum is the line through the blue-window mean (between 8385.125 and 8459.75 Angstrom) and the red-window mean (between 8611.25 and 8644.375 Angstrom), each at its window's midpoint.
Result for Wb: 0.097 mag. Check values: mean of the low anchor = 37.3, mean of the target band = 34.8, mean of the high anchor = 38.6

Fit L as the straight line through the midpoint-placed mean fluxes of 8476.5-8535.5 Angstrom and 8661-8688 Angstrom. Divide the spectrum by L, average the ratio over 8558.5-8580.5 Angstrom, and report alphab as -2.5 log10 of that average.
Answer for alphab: -0.04 mag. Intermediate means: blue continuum 36.9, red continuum 35.9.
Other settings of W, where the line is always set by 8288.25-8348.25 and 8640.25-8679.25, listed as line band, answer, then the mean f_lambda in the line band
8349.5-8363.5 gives 0.00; 38.3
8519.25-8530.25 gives 0.02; 36.9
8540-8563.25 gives 0.08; 34.8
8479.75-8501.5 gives 0.02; 36.9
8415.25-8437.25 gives 0.03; 37.1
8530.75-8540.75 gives 0.06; 35.6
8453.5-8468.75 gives 0.02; 37.1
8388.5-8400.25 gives 0.03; 37.1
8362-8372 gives 0.01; 38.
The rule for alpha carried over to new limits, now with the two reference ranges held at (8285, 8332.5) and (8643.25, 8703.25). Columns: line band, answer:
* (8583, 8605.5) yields -0.04 mag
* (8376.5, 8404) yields 0.03 mag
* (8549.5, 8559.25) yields 0.02 mag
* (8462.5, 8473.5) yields 0.03 mag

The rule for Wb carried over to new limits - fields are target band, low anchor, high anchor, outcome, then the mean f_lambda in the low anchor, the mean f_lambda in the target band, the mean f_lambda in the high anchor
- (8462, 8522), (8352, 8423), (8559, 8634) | 0.033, 37.8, 36.9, 38.3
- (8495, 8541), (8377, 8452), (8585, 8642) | 0.047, 37.3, 36.4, 38.5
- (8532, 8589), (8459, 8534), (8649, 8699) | 0.010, 37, 36.4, 36.5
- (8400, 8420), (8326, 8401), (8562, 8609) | -0.011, 37.8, 38.3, 38.3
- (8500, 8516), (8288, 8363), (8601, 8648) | 0.048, 38.5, 36.9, 38.5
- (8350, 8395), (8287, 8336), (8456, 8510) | 0.011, 38.5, 37.6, 37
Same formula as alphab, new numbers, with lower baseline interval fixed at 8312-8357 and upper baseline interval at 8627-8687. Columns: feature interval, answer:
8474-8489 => 0.01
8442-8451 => 0.01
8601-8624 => -0.02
